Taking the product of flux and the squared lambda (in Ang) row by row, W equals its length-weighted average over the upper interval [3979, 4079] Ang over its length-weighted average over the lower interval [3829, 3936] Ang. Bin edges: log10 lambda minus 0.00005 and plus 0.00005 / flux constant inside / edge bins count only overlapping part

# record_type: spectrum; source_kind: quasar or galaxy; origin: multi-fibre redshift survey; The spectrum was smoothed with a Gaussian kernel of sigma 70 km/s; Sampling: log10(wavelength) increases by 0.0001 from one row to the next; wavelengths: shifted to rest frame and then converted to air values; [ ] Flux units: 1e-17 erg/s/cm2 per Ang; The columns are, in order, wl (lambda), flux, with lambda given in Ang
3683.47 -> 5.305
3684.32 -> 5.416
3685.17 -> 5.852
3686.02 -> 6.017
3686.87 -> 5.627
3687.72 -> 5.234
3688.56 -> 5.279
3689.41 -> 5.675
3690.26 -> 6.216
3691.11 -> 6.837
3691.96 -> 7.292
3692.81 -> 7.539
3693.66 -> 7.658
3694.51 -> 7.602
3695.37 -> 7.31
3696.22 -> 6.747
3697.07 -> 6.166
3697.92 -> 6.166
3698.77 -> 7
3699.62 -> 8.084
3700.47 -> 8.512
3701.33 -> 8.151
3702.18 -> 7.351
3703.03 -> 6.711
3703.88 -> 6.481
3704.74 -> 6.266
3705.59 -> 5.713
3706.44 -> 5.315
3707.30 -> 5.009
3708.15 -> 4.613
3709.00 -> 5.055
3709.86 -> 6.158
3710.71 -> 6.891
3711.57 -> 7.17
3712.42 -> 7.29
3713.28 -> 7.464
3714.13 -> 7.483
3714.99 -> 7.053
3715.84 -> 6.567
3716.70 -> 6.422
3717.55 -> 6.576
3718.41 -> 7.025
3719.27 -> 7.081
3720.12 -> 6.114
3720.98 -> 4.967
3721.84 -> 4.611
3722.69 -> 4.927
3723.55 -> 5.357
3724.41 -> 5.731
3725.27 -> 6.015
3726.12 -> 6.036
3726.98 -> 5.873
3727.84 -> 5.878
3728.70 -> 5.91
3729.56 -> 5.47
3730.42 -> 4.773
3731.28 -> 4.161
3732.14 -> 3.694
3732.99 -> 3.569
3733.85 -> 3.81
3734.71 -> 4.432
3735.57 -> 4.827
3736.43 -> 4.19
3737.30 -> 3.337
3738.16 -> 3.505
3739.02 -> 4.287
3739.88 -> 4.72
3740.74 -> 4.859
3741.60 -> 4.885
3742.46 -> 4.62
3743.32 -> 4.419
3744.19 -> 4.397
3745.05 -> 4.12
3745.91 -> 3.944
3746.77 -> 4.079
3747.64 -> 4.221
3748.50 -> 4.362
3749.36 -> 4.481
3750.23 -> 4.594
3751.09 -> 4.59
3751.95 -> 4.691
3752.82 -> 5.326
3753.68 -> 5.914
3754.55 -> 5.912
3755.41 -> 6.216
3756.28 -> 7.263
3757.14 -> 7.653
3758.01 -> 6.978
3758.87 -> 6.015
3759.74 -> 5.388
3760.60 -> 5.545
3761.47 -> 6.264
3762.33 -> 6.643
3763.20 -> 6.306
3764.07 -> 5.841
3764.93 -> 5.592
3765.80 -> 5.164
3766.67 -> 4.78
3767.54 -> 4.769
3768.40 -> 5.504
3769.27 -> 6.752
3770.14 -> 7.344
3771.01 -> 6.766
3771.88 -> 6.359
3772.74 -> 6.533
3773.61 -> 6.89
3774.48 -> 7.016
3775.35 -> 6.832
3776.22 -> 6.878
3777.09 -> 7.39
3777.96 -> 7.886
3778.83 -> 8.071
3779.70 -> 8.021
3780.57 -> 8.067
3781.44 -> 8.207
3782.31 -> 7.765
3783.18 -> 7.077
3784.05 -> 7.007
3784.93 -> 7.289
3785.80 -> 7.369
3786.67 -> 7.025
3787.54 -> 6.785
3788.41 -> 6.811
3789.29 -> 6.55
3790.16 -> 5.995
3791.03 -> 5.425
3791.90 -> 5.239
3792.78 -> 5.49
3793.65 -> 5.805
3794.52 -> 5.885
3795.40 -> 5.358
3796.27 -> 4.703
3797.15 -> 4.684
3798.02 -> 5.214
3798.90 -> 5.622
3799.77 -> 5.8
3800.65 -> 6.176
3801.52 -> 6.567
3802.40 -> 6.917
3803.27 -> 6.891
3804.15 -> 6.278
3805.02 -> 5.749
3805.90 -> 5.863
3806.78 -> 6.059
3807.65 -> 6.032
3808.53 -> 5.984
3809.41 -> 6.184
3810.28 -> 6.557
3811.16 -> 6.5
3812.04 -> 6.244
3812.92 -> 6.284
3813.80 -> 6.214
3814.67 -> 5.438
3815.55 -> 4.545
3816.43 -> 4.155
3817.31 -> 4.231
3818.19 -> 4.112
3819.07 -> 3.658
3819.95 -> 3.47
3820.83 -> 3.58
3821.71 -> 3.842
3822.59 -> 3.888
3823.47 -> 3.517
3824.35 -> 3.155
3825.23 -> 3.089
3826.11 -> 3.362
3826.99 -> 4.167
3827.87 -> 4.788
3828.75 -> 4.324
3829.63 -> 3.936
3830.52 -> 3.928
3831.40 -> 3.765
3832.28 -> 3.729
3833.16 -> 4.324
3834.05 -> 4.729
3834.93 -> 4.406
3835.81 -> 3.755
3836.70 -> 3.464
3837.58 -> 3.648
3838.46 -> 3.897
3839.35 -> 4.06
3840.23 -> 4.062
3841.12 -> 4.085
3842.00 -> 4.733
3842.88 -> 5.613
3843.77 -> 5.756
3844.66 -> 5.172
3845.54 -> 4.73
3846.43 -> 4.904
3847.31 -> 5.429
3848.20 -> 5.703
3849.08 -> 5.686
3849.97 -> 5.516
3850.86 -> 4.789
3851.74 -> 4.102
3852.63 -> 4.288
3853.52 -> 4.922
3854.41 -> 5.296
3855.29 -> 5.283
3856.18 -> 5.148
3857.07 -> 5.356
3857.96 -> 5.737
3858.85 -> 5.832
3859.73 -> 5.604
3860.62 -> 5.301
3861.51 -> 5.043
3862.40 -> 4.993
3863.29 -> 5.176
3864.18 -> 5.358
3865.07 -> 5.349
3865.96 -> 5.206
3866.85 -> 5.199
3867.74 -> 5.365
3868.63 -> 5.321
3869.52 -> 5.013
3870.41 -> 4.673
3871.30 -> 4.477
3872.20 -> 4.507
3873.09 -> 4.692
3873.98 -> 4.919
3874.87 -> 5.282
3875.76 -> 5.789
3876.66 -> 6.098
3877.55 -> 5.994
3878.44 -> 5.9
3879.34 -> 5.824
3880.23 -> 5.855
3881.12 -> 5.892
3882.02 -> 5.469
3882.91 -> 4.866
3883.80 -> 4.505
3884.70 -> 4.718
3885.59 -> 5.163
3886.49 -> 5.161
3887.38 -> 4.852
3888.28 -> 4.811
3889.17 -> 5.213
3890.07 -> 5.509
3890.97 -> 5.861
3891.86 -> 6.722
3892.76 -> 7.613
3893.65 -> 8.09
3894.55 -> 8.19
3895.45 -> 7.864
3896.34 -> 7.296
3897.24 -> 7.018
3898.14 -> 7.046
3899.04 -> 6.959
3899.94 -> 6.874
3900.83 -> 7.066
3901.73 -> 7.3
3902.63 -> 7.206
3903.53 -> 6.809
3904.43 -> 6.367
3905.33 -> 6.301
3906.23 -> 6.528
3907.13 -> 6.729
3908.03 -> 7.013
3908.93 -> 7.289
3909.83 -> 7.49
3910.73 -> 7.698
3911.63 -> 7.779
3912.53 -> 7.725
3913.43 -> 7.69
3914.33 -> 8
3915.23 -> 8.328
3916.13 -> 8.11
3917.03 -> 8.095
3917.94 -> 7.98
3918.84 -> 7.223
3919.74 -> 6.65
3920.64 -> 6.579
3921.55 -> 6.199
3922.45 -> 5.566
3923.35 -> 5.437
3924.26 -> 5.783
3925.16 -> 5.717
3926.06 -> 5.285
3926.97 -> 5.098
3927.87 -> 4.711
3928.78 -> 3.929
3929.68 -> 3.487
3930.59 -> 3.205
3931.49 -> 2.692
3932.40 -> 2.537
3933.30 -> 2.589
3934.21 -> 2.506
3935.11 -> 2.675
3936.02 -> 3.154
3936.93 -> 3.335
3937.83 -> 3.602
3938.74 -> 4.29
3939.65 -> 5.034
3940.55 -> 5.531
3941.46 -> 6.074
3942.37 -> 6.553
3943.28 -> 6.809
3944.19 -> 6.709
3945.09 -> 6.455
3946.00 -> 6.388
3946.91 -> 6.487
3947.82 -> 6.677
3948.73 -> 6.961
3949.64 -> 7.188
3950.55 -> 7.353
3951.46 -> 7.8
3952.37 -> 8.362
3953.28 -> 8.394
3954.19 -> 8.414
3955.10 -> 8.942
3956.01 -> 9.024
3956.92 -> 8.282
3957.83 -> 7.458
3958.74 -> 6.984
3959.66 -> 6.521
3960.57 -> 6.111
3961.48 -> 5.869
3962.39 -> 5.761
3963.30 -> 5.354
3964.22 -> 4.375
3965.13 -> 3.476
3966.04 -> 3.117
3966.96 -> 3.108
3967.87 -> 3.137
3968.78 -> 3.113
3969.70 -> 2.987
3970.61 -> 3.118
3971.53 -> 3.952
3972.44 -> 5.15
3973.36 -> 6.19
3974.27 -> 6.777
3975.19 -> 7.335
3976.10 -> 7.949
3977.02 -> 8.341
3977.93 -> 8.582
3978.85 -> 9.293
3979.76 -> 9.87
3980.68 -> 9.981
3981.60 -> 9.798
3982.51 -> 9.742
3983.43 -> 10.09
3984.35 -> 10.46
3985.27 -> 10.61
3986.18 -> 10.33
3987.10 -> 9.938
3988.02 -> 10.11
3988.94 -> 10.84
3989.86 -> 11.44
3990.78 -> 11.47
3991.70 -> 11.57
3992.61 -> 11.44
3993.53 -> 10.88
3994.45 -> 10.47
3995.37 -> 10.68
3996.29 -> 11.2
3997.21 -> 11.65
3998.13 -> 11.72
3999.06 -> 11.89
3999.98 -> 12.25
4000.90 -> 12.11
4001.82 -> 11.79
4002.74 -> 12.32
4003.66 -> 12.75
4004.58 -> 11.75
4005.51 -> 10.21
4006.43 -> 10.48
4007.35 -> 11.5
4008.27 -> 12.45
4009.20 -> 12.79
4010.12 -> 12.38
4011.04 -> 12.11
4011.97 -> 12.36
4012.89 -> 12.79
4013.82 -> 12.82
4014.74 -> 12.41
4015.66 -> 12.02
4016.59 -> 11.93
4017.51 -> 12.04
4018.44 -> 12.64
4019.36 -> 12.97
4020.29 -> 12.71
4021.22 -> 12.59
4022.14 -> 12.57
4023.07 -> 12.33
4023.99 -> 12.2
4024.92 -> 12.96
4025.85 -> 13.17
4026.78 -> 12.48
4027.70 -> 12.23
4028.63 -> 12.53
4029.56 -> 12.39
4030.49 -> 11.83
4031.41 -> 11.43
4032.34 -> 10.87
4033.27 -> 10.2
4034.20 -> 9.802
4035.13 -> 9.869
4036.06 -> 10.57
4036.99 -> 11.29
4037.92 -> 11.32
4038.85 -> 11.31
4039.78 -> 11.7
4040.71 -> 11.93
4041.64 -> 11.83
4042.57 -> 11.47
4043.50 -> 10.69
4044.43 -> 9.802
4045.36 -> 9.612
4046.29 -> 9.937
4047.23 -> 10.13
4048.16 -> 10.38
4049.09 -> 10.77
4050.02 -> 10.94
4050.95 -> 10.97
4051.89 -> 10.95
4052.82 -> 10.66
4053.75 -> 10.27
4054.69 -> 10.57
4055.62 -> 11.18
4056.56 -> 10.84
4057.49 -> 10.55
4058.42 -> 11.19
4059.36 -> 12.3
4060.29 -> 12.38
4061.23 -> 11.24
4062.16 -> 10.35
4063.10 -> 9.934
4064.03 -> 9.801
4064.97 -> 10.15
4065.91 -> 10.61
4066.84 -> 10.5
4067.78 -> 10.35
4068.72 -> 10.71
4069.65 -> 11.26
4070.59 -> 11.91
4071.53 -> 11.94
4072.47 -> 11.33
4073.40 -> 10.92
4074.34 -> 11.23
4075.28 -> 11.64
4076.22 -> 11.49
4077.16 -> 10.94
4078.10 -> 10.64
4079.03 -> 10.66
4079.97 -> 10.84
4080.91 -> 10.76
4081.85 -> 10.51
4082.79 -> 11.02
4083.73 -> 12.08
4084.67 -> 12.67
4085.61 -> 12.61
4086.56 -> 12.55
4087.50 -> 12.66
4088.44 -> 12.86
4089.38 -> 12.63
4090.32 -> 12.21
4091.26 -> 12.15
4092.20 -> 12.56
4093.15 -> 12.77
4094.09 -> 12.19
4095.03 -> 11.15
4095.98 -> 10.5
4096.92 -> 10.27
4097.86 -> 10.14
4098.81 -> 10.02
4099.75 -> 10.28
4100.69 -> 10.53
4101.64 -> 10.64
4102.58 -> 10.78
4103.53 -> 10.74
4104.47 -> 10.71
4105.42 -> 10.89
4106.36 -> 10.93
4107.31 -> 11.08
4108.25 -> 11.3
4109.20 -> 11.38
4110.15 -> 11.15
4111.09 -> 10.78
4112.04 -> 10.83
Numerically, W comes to 2.20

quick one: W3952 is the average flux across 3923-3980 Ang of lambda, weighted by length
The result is 5.66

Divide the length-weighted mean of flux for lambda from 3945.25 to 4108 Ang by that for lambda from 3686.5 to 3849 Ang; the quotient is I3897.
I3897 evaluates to 1.8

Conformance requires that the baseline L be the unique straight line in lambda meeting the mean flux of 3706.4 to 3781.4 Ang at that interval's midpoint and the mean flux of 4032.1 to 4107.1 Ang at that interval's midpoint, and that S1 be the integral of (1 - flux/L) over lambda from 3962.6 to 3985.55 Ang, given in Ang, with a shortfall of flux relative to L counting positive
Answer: 7.1 Ang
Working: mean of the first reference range 5.71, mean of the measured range 6.6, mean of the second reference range 11.1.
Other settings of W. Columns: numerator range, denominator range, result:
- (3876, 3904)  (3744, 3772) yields 1.20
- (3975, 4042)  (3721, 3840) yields 2.37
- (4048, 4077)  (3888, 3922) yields 1.67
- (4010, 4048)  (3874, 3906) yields 2.02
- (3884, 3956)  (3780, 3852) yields 1.25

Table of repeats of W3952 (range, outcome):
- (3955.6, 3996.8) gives 7.84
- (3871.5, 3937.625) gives 5.91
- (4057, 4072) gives 10.9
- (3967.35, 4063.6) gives 10.7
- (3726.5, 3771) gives 5.15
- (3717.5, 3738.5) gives 5.09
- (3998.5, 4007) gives 11.7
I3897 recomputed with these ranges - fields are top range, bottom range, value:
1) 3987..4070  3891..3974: 1.88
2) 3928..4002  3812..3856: 1.62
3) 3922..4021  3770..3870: 1.48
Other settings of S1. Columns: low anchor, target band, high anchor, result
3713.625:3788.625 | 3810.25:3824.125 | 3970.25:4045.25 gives 4.7 Ang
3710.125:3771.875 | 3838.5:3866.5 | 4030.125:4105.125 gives 8.8 Ang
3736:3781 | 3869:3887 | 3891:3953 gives 2.5 Ang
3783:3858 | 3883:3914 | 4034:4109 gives 1.6 Ang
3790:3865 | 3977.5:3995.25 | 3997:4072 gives -0.7 Ang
